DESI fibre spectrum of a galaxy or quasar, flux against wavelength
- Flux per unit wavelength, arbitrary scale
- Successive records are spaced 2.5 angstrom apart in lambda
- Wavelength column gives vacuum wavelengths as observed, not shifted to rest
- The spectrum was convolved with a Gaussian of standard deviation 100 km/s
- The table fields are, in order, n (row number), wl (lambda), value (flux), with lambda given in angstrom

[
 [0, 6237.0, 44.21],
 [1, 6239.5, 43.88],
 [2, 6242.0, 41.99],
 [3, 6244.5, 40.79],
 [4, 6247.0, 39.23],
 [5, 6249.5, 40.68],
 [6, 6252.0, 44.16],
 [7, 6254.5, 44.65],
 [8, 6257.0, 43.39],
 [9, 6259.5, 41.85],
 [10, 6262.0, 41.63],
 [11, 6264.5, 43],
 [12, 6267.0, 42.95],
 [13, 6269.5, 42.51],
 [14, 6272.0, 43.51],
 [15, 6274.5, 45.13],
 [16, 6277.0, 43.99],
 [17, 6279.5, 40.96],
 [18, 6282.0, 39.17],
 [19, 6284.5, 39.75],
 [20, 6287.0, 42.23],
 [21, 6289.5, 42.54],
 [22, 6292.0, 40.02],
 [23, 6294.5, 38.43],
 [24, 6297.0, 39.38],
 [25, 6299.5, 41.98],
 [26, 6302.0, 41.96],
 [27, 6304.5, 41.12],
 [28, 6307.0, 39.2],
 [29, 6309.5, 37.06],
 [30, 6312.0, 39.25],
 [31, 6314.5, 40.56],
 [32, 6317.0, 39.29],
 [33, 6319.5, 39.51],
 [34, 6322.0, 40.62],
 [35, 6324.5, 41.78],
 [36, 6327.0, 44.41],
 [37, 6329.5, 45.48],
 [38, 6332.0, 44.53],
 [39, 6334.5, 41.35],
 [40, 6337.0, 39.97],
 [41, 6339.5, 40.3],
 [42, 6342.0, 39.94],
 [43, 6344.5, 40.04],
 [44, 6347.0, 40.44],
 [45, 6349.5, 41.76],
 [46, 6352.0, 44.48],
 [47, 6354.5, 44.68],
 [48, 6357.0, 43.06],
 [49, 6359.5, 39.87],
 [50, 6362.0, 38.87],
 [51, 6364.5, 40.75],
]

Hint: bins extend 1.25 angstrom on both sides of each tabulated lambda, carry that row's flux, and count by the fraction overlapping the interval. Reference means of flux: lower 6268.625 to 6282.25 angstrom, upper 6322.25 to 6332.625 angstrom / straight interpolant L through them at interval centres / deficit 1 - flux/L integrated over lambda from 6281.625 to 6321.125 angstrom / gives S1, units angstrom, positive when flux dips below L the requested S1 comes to 2.9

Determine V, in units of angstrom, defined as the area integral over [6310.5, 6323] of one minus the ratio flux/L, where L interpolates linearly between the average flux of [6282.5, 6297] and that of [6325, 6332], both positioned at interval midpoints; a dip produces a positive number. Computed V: 1.0 angstrom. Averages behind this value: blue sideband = 40.4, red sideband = 44.5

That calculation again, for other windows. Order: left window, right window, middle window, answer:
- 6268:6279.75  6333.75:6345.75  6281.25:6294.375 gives 0.7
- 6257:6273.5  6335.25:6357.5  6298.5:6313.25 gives 0.7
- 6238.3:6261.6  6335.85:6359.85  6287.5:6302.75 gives 0.4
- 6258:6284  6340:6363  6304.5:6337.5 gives 0.6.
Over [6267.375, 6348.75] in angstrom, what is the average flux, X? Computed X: 41.2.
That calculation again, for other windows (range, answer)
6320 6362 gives 41.9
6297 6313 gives 40.1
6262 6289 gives 42.3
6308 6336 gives 41.2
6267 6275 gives 43.5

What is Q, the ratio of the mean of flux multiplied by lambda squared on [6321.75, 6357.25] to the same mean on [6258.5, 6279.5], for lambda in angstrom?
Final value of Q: 1.0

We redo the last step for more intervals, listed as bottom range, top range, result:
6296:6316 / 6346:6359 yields 1.08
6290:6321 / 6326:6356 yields 1.07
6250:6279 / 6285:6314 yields 0.94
